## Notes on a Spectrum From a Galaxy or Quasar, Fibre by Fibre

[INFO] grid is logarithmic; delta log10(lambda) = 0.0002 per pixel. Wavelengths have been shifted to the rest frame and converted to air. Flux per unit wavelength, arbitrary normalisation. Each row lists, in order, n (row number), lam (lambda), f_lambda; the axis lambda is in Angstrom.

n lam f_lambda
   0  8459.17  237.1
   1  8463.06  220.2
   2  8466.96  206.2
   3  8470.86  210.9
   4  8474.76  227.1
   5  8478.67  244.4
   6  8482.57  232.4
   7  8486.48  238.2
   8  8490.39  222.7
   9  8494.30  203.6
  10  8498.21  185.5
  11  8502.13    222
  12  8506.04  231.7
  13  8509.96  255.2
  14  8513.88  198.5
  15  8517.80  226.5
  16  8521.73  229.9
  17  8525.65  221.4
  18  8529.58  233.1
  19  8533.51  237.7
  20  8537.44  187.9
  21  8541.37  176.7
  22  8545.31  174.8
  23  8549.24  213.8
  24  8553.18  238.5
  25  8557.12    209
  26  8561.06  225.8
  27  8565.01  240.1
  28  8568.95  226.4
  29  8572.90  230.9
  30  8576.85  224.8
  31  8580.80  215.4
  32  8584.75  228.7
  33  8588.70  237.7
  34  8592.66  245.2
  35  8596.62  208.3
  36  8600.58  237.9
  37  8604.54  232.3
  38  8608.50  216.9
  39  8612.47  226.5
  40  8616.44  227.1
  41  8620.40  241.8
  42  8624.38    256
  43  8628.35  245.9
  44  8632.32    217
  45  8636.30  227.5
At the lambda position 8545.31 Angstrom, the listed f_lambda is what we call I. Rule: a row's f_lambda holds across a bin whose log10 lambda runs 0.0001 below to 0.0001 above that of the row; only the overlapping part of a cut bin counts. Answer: 174.8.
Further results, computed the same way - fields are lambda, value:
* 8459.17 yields 237.1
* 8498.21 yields 185.5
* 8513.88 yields 198.5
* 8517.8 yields 226.5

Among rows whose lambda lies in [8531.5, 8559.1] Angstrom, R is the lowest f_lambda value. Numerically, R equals 174.8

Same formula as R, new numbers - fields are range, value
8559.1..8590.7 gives 215.4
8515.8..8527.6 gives 221.4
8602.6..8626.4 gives 216.9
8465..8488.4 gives 206.2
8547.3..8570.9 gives 209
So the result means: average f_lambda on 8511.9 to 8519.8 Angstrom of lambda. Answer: 213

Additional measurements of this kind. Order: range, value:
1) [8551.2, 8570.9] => 228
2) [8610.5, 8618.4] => 227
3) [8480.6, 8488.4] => 235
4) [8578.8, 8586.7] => 222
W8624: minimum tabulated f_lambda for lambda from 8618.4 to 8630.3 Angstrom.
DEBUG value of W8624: 241.8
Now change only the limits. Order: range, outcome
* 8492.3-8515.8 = 185.5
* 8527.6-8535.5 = 233.1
